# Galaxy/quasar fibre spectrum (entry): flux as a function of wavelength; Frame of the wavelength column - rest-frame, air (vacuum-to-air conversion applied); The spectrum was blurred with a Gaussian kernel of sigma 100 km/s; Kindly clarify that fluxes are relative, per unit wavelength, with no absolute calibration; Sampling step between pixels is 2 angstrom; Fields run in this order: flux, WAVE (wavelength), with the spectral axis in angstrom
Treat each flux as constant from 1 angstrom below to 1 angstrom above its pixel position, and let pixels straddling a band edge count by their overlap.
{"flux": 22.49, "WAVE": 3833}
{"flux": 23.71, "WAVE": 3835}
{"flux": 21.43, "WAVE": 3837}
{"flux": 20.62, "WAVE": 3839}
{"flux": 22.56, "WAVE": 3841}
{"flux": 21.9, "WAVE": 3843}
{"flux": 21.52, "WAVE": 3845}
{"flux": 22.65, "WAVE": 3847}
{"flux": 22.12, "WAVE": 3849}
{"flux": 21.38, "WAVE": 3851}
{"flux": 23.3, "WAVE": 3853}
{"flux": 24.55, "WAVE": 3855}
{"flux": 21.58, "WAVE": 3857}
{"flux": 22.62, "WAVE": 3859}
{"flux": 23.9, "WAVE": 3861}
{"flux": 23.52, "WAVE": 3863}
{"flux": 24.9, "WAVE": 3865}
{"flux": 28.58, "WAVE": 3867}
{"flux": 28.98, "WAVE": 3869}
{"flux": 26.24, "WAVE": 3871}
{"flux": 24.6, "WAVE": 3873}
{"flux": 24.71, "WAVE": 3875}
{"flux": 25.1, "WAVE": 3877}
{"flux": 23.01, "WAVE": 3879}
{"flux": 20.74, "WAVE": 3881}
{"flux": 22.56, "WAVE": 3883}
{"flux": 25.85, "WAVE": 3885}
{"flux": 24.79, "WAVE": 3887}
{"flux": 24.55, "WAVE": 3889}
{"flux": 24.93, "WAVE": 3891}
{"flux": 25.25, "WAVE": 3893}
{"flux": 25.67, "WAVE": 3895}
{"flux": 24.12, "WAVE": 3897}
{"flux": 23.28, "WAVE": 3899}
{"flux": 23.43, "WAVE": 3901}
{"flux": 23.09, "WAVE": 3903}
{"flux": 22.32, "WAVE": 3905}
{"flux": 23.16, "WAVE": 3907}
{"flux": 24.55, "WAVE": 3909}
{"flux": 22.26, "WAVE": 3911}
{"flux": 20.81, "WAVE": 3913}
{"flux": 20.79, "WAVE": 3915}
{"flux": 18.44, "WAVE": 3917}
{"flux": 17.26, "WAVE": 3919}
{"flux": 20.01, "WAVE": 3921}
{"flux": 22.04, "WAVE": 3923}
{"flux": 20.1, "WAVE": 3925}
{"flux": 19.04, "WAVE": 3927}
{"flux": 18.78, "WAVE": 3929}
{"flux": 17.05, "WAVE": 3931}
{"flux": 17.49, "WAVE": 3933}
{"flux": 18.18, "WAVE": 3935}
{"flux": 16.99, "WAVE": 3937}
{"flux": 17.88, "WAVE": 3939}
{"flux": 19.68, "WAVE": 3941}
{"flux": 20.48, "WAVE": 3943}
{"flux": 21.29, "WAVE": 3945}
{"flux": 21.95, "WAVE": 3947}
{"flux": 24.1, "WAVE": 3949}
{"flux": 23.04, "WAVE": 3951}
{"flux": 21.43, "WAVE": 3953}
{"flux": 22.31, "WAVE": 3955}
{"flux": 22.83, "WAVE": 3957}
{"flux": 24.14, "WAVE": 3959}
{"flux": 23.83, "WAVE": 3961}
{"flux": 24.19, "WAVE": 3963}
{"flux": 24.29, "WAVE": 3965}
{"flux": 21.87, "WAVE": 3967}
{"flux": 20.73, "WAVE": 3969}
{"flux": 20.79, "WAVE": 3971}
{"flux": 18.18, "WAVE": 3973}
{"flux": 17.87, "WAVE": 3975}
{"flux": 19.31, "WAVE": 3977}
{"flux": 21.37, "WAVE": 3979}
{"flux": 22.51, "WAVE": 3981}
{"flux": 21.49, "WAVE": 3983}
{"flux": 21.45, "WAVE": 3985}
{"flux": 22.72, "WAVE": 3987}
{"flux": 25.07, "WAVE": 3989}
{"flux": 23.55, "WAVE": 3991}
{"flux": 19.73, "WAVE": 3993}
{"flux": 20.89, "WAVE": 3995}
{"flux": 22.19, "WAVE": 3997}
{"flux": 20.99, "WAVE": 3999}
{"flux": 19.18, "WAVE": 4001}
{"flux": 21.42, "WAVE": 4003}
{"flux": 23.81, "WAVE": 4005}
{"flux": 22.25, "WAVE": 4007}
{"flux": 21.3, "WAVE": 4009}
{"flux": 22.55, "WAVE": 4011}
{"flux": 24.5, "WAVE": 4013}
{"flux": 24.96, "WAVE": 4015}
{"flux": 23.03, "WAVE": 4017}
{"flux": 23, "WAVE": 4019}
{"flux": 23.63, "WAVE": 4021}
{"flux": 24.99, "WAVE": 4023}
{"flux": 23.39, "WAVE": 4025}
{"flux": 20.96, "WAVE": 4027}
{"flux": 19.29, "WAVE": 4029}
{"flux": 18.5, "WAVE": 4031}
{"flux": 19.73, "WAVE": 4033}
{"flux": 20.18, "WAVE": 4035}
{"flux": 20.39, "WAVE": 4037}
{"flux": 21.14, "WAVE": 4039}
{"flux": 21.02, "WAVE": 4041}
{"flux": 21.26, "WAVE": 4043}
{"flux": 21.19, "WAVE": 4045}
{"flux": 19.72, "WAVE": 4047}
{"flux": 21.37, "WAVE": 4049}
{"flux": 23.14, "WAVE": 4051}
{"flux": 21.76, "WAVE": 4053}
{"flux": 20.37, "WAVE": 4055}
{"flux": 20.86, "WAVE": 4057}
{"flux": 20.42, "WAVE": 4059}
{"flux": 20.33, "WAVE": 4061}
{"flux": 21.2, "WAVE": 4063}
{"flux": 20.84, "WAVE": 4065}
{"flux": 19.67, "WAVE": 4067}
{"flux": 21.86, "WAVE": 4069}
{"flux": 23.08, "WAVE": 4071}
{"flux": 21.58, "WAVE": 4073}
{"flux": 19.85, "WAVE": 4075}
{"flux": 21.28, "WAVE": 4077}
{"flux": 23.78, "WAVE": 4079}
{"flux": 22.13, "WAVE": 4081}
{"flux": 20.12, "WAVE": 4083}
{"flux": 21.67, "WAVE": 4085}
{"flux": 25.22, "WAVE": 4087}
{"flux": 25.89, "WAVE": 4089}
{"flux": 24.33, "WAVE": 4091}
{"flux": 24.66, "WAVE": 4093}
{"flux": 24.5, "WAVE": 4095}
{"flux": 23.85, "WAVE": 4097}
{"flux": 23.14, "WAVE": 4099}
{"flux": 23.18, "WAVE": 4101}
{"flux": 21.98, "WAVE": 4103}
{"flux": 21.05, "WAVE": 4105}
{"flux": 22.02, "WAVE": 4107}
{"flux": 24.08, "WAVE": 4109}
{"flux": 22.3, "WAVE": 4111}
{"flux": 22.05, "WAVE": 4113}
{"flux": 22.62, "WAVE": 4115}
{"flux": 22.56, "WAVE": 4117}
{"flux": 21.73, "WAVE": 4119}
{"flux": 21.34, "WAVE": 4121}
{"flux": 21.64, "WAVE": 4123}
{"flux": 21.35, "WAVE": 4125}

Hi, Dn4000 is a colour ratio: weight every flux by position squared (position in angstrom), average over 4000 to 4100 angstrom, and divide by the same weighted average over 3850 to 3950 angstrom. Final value 1.1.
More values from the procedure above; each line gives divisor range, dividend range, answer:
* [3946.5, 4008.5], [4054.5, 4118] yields 1.07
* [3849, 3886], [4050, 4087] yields 0.98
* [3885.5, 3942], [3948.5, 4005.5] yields 1.06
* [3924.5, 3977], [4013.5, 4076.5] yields 1.08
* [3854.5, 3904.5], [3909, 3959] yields 0.86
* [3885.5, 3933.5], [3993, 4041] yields 1.05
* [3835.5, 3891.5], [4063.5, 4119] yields 1.07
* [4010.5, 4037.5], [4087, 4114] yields 1.10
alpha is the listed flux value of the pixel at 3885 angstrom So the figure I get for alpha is 25.85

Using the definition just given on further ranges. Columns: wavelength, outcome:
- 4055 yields 20.37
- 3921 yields 20.01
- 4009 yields 21.3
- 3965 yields 24.29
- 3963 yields 24.19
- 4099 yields 23.14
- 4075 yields 19.85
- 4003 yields 21.42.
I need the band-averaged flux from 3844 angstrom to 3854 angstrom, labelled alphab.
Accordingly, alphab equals 22.2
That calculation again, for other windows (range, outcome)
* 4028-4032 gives 18.9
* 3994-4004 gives 20.9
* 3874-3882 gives 23.4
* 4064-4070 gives 20.8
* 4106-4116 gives 22.6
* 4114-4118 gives 22.6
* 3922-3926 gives 21.1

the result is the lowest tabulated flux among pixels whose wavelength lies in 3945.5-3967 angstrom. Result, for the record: 21.43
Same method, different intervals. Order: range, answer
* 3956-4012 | 17.87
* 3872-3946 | 16.99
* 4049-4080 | 19.67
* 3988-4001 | 19.18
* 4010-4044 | 18.5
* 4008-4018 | 21.3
